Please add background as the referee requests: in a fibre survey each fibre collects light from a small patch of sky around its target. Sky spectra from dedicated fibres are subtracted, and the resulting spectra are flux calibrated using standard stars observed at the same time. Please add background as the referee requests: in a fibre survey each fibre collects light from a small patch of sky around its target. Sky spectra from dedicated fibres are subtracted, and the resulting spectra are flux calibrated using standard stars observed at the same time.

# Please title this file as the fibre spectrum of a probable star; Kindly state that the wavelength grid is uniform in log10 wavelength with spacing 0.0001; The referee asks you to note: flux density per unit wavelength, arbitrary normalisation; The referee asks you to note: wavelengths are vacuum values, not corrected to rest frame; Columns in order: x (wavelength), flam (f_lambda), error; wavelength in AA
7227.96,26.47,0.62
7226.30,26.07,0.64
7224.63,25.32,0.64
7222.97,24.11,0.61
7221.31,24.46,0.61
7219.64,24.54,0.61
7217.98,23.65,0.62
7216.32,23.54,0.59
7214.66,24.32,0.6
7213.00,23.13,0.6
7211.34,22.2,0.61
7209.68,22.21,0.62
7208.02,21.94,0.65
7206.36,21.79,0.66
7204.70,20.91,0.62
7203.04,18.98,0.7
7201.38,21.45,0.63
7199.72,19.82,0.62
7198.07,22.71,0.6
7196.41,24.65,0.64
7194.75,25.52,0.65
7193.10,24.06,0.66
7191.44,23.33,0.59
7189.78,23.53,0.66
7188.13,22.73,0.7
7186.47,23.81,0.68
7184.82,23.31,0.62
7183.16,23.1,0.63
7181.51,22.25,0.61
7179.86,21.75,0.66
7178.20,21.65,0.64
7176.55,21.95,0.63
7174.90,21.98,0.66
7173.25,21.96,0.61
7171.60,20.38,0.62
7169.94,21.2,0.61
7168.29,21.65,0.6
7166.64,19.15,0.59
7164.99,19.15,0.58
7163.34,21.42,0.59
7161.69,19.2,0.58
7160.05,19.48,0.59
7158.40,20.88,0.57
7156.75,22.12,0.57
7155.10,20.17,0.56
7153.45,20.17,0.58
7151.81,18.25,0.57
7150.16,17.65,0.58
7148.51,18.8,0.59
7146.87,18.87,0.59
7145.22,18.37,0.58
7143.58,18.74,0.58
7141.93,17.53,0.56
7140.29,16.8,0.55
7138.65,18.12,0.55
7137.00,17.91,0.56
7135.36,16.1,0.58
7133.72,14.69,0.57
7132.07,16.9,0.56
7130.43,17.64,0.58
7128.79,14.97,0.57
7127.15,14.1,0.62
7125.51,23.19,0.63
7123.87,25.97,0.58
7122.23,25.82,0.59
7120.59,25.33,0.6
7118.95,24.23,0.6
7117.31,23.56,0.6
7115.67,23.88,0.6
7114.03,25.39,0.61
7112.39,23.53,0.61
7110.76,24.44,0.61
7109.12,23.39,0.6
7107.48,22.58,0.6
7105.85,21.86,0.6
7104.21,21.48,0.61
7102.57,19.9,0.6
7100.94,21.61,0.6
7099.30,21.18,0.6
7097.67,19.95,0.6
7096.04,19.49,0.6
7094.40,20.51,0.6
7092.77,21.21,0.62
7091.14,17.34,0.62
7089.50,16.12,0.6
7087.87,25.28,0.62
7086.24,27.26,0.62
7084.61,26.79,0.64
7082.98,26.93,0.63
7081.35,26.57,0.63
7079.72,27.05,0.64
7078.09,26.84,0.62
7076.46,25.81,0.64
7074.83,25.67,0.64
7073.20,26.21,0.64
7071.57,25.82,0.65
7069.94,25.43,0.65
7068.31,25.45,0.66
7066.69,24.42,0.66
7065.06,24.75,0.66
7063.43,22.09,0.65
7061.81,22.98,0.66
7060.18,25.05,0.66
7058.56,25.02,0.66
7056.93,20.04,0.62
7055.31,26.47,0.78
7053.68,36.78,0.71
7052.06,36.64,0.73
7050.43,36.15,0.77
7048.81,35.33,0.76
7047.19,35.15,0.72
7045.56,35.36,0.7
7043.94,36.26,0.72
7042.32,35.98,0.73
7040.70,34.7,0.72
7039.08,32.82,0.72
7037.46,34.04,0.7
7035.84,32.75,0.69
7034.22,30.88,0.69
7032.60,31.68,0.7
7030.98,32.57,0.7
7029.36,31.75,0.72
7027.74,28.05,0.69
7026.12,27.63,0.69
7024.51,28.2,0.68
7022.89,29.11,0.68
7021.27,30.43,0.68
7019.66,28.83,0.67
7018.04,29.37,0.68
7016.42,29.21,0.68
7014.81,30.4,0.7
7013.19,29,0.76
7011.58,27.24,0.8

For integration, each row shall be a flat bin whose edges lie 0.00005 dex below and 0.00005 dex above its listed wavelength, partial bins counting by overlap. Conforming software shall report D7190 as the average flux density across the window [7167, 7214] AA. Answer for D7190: 22.3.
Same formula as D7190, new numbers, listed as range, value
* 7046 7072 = 28.1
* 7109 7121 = 24.2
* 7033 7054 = 34.7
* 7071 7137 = 22.3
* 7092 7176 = 20.5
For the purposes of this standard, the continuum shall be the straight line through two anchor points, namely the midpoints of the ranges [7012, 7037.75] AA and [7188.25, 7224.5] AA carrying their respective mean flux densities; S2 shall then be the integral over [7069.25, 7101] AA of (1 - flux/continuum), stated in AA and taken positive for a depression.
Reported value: 4.7 AA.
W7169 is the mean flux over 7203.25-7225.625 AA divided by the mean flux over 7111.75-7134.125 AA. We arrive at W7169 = 1.08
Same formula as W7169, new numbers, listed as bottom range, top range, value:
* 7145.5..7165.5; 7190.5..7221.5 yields 1.16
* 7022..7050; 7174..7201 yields 0.70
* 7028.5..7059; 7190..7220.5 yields 0.69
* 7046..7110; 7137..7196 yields 0.83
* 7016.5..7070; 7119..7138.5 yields 0.65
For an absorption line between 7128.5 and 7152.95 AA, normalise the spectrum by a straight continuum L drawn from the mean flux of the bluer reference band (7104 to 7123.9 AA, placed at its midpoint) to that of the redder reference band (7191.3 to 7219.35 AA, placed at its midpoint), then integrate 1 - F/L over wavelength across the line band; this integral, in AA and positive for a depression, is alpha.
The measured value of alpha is 6.27 AA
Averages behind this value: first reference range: 24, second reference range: 22.6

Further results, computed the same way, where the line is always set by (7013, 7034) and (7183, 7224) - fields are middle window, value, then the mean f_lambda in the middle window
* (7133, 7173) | 9.25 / 19.1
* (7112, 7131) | 2.73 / 22.3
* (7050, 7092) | 3.20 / 25.9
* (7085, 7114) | 5.50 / 21.8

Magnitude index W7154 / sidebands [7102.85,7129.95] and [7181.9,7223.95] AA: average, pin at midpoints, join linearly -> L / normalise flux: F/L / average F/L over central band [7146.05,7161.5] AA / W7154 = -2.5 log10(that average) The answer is 0.16 mag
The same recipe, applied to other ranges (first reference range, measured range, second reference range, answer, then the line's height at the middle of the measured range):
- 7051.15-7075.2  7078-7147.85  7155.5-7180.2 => 0.12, 23.7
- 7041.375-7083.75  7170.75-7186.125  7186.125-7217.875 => 0.07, 23.7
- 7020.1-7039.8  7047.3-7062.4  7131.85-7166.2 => -0.05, 28.3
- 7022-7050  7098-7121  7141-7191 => 0.13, 25.9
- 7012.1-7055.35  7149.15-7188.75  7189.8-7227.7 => 0.19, 25.2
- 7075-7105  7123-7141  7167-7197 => 0.26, 22.8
